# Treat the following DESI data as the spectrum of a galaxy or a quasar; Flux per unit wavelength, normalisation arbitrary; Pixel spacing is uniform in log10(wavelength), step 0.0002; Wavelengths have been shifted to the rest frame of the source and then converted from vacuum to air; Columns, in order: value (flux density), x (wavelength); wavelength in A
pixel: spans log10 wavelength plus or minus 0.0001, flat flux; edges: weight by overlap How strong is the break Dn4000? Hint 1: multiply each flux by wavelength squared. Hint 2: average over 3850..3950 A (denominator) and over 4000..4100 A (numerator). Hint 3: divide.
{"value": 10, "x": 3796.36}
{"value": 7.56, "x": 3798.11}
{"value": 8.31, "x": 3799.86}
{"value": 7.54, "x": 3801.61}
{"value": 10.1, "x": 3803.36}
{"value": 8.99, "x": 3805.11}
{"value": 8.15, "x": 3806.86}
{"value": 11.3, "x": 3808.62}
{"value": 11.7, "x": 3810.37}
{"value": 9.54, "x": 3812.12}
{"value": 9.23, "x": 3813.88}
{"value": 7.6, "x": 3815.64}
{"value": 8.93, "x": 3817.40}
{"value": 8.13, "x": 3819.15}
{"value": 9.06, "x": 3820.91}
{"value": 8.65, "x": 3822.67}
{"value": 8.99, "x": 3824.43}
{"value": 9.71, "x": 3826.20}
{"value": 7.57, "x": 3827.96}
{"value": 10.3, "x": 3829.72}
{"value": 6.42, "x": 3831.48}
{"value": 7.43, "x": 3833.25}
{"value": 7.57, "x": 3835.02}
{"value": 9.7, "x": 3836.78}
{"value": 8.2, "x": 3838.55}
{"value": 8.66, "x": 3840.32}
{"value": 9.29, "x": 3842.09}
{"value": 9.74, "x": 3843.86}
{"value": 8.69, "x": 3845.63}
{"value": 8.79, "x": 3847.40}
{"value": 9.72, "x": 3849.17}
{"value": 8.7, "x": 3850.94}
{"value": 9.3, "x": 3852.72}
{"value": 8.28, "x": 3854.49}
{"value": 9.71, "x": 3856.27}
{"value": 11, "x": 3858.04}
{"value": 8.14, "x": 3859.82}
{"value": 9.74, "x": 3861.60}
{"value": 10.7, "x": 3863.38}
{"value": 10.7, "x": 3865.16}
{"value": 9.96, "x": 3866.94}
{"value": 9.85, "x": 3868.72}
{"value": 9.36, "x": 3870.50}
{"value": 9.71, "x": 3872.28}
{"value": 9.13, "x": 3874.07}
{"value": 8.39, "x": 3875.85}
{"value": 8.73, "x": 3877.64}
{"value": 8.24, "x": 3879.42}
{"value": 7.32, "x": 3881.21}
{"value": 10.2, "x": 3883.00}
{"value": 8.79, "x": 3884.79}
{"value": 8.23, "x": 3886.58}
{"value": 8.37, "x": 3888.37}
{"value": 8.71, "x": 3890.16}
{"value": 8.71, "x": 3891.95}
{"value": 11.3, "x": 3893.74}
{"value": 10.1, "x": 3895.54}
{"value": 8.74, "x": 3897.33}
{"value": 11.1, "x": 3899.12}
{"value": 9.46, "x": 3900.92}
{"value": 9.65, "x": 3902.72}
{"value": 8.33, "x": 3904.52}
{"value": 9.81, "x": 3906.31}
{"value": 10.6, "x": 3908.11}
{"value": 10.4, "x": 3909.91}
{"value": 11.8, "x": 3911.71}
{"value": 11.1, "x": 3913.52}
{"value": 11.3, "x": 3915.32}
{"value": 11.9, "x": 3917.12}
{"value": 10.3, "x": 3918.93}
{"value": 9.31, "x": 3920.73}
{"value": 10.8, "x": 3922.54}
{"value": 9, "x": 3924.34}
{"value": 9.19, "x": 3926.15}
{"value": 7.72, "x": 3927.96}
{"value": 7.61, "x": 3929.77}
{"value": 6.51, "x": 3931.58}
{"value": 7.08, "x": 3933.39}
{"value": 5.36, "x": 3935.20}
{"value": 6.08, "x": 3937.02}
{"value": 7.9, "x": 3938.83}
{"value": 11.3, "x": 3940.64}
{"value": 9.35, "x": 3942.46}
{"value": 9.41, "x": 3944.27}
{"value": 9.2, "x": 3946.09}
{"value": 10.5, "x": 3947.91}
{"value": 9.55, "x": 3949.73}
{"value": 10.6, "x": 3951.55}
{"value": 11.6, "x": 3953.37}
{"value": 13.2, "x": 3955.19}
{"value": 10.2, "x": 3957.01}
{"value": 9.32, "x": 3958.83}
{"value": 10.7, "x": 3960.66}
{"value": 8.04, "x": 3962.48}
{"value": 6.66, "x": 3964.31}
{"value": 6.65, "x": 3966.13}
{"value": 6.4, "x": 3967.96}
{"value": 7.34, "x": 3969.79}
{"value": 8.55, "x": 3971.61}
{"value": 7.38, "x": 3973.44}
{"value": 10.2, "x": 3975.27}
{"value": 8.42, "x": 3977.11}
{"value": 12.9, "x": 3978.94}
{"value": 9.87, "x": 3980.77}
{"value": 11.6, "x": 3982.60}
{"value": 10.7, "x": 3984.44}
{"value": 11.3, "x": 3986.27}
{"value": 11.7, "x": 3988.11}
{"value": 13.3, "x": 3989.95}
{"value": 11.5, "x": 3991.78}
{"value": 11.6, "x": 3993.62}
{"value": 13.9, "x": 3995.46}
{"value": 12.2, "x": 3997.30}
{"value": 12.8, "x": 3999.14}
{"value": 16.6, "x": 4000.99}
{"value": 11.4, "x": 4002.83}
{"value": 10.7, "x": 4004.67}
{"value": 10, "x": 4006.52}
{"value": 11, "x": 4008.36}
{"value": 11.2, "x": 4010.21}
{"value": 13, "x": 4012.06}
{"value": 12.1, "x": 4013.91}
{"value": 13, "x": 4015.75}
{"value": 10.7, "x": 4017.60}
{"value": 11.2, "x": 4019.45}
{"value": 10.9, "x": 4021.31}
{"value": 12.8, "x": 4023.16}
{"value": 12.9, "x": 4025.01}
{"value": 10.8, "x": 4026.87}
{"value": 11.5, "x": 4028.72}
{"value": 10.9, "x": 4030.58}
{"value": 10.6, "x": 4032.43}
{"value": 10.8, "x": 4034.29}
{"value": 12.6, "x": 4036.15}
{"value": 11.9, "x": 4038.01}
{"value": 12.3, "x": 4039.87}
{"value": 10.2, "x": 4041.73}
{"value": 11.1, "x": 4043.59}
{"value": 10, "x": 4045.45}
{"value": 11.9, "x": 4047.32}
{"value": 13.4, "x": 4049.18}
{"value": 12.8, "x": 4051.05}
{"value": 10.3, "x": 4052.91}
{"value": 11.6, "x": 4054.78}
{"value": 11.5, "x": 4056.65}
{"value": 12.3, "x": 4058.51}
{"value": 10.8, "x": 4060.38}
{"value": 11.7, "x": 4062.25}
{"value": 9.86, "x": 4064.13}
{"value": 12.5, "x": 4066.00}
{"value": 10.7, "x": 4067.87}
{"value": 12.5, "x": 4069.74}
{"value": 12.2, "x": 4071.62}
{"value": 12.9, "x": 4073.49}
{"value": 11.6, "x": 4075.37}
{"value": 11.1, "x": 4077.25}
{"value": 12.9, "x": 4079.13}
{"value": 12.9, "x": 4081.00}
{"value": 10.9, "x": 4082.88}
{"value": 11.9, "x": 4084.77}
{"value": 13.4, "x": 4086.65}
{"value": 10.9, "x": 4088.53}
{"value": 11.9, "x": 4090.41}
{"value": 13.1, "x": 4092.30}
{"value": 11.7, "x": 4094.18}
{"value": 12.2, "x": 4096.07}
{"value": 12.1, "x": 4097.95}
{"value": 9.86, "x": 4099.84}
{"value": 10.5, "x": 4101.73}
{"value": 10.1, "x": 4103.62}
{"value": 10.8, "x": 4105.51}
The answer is 1.4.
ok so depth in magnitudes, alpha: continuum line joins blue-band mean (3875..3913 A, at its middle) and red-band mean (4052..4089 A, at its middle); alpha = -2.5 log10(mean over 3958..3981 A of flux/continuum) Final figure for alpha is 0.21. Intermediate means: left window 9.4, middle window 8.61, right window 11.7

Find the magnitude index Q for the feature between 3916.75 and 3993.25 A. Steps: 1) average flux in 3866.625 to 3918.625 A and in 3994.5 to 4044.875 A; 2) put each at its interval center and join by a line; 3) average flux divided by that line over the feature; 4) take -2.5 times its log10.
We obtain 0.14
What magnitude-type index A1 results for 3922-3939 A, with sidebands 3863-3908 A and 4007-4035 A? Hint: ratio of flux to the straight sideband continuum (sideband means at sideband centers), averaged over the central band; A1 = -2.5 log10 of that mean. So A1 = 0.30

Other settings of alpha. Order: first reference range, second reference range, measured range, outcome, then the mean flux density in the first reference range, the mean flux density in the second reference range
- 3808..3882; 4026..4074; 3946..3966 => 0.057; 9.09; 11.5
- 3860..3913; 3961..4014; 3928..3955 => 0.153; 9.51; 10.6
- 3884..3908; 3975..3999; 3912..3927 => -0.053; 9.38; 11.6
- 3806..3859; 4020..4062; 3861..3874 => -0.059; 9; 11.5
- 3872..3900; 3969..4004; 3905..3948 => 0.074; 9.1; 11.2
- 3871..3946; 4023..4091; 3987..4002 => -0.210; 9.2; 11.7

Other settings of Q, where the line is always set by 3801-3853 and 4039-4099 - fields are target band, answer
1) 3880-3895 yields 0.08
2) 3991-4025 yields -0.09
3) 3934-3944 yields 0.26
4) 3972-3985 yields 0.07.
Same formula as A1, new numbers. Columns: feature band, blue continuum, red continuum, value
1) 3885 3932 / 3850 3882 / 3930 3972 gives -0.07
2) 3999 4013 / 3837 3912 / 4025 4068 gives -0.10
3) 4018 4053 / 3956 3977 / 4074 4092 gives -0.10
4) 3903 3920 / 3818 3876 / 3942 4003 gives -0.08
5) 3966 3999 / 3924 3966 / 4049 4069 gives -0.07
